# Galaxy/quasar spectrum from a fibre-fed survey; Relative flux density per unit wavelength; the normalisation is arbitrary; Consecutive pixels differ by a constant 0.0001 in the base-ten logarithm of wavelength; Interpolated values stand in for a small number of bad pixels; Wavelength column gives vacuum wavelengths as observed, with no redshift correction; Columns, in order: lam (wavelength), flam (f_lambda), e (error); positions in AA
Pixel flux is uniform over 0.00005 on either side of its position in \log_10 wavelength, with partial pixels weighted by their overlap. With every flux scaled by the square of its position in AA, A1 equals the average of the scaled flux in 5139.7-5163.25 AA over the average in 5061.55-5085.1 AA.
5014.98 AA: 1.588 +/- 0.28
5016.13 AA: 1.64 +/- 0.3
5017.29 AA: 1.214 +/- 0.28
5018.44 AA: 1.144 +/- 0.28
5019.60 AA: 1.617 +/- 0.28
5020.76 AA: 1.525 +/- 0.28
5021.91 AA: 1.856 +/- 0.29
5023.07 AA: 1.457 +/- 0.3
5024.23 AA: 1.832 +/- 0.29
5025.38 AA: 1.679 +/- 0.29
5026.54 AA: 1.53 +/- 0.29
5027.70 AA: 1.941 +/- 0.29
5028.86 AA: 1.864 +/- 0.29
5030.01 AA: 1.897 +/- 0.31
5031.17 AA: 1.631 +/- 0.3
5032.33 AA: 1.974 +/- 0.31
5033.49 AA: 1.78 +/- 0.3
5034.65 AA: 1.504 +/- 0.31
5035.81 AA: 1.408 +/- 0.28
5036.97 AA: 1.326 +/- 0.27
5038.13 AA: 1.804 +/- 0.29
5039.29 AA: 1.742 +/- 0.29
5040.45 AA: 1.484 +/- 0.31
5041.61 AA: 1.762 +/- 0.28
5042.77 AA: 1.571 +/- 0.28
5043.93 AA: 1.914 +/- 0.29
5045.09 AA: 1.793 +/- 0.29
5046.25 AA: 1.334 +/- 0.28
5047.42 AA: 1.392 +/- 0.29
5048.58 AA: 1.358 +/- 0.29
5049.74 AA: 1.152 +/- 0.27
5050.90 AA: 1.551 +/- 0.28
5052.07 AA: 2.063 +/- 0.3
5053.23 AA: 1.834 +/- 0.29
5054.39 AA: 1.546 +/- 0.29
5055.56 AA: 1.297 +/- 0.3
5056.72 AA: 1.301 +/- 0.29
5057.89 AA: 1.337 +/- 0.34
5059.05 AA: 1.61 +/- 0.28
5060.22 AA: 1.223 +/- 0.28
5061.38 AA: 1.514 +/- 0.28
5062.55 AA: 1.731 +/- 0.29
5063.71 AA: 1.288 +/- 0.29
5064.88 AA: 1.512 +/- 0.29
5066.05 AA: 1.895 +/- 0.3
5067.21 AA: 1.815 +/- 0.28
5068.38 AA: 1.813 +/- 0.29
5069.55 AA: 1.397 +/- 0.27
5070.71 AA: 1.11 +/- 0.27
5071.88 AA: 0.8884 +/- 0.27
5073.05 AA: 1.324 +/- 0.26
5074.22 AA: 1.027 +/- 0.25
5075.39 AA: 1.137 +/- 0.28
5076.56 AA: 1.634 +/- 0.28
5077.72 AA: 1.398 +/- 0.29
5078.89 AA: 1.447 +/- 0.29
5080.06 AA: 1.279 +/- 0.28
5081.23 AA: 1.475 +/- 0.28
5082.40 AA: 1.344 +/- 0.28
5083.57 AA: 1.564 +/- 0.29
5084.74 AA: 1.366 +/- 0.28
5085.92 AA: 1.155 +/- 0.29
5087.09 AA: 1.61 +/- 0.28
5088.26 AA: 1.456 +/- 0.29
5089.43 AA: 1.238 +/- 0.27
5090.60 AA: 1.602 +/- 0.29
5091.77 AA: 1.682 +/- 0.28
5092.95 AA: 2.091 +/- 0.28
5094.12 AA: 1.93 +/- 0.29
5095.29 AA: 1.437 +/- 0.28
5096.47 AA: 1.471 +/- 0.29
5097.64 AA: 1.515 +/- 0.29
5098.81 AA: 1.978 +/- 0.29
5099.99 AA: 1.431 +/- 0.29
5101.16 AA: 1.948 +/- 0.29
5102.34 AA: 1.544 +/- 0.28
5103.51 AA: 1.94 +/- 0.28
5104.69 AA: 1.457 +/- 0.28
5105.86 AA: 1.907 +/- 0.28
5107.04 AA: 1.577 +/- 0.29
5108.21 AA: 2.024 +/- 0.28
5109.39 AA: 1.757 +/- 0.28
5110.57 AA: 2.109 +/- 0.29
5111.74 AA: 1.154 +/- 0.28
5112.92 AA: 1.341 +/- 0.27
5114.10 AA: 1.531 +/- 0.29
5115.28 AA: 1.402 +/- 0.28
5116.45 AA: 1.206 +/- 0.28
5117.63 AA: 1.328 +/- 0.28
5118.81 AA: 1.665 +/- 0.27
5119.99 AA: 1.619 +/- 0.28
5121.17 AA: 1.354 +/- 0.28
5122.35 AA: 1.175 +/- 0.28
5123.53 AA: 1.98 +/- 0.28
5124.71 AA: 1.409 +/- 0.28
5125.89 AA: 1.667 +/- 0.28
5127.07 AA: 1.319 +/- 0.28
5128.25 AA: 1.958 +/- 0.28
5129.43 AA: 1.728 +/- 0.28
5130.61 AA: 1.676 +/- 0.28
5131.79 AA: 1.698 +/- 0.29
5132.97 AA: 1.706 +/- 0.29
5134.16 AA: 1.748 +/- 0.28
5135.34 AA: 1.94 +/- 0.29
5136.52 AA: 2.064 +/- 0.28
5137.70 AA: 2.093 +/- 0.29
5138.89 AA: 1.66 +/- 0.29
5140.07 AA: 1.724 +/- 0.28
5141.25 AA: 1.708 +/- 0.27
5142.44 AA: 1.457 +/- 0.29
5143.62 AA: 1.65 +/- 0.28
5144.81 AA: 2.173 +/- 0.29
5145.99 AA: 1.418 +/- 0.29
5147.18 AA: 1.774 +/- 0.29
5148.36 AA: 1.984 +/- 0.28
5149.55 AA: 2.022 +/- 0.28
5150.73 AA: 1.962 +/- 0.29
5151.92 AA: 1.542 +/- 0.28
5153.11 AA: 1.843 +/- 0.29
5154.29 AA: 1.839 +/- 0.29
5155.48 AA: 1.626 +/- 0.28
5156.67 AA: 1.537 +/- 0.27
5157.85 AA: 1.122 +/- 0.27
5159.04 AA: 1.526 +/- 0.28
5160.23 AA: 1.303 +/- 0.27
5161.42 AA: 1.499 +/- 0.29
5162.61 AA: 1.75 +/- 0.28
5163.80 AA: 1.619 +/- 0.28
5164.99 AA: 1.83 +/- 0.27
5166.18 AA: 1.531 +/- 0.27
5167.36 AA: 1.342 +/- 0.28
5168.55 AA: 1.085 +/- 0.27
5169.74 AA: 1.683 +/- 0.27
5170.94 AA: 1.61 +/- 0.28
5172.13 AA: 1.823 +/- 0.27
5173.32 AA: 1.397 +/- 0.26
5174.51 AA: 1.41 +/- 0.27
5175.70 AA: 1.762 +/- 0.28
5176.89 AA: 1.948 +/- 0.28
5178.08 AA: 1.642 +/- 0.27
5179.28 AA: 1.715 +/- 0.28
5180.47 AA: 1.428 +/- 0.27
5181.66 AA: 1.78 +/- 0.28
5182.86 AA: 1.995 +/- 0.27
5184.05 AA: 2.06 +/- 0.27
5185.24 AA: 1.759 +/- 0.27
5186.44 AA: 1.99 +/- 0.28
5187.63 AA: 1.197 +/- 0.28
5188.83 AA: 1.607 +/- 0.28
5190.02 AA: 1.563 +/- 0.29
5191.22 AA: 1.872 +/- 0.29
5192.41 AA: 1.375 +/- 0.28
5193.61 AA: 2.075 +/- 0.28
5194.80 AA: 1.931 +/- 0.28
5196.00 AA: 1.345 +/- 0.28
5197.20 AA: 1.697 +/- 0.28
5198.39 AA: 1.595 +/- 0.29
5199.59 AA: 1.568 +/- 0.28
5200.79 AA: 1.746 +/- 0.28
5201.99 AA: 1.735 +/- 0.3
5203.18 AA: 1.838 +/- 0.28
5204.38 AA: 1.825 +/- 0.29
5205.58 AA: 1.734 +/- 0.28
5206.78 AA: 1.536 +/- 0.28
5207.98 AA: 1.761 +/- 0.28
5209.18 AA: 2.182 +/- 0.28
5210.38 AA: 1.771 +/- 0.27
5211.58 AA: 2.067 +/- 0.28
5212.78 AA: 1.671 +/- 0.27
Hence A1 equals 1.21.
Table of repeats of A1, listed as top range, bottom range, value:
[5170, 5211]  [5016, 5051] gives 1.14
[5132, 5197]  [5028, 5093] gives 1.16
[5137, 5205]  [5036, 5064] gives 1.14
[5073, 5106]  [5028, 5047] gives 0.93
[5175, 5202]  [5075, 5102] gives 1.16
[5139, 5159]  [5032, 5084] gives 1.18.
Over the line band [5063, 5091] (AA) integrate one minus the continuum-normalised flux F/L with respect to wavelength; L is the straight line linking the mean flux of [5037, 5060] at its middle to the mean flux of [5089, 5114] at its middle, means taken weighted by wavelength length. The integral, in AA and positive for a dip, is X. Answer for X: 3.7 AA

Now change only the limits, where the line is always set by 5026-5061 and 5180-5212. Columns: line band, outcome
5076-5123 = 2.7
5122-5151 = -1.1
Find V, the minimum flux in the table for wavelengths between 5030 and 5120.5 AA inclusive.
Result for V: 0.8884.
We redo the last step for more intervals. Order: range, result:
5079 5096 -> 1.155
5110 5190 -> 1.085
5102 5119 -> 1.154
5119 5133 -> 1.175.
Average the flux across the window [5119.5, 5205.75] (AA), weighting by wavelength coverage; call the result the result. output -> 1.68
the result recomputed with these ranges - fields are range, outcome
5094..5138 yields 1.65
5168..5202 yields 1.67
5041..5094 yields 1.49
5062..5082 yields 1.42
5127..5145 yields 1.77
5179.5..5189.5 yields 1.73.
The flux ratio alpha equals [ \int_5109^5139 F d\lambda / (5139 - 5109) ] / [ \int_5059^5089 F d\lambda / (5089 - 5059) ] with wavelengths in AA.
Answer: 1.15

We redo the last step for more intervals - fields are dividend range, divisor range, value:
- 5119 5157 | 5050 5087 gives 1.19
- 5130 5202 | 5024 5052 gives 1.03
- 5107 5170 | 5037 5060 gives 1.05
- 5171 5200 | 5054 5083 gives 1.20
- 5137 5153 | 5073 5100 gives 1.20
